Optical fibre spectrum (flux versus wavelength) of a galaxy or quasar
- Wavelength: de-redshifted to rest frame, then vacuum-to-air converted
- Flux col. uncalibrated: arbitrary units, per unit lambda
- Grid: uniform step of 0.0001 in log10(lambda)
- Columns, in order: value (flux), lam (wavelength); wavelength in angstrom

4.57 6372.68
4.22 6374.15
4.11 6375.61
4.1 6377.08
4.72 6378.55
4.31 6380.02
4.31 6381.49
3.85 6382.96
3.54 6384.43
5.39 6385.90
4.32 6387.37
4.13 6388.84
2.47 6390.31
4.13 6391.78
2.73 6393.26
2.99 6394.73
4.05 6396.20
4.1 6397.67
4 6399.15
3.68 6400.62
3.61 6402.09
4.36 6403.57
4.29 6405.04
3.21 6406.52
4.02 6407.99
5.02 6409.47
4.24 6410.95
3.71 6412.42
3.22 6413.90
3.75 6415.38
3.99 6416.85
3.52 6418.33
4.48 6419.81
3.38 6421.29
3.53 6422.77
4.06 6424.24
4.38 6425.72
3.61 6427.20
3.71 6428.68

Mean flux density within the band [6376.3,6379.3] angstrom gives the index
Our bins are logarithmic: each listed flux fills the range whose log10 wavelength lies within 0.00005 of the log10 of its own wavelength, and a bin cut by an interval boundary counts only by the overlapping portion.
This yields 4.4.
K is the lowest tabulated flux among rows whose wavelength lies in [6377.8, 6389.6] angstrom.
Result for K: 3.54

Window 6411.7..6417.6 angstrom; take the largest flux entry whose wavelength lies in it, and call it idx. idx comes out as 3.99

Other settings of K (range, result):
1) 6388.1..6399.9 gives 2.47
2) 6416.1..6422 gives 3.38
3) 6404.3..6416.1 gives 3.21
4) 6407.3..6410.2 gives 4.02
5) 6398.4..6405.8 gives 3.61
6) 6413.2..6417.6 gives 3.22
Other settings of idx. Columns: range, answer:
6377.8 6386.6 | 5.39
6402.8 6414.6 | 5.02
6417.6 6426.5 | 4.48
